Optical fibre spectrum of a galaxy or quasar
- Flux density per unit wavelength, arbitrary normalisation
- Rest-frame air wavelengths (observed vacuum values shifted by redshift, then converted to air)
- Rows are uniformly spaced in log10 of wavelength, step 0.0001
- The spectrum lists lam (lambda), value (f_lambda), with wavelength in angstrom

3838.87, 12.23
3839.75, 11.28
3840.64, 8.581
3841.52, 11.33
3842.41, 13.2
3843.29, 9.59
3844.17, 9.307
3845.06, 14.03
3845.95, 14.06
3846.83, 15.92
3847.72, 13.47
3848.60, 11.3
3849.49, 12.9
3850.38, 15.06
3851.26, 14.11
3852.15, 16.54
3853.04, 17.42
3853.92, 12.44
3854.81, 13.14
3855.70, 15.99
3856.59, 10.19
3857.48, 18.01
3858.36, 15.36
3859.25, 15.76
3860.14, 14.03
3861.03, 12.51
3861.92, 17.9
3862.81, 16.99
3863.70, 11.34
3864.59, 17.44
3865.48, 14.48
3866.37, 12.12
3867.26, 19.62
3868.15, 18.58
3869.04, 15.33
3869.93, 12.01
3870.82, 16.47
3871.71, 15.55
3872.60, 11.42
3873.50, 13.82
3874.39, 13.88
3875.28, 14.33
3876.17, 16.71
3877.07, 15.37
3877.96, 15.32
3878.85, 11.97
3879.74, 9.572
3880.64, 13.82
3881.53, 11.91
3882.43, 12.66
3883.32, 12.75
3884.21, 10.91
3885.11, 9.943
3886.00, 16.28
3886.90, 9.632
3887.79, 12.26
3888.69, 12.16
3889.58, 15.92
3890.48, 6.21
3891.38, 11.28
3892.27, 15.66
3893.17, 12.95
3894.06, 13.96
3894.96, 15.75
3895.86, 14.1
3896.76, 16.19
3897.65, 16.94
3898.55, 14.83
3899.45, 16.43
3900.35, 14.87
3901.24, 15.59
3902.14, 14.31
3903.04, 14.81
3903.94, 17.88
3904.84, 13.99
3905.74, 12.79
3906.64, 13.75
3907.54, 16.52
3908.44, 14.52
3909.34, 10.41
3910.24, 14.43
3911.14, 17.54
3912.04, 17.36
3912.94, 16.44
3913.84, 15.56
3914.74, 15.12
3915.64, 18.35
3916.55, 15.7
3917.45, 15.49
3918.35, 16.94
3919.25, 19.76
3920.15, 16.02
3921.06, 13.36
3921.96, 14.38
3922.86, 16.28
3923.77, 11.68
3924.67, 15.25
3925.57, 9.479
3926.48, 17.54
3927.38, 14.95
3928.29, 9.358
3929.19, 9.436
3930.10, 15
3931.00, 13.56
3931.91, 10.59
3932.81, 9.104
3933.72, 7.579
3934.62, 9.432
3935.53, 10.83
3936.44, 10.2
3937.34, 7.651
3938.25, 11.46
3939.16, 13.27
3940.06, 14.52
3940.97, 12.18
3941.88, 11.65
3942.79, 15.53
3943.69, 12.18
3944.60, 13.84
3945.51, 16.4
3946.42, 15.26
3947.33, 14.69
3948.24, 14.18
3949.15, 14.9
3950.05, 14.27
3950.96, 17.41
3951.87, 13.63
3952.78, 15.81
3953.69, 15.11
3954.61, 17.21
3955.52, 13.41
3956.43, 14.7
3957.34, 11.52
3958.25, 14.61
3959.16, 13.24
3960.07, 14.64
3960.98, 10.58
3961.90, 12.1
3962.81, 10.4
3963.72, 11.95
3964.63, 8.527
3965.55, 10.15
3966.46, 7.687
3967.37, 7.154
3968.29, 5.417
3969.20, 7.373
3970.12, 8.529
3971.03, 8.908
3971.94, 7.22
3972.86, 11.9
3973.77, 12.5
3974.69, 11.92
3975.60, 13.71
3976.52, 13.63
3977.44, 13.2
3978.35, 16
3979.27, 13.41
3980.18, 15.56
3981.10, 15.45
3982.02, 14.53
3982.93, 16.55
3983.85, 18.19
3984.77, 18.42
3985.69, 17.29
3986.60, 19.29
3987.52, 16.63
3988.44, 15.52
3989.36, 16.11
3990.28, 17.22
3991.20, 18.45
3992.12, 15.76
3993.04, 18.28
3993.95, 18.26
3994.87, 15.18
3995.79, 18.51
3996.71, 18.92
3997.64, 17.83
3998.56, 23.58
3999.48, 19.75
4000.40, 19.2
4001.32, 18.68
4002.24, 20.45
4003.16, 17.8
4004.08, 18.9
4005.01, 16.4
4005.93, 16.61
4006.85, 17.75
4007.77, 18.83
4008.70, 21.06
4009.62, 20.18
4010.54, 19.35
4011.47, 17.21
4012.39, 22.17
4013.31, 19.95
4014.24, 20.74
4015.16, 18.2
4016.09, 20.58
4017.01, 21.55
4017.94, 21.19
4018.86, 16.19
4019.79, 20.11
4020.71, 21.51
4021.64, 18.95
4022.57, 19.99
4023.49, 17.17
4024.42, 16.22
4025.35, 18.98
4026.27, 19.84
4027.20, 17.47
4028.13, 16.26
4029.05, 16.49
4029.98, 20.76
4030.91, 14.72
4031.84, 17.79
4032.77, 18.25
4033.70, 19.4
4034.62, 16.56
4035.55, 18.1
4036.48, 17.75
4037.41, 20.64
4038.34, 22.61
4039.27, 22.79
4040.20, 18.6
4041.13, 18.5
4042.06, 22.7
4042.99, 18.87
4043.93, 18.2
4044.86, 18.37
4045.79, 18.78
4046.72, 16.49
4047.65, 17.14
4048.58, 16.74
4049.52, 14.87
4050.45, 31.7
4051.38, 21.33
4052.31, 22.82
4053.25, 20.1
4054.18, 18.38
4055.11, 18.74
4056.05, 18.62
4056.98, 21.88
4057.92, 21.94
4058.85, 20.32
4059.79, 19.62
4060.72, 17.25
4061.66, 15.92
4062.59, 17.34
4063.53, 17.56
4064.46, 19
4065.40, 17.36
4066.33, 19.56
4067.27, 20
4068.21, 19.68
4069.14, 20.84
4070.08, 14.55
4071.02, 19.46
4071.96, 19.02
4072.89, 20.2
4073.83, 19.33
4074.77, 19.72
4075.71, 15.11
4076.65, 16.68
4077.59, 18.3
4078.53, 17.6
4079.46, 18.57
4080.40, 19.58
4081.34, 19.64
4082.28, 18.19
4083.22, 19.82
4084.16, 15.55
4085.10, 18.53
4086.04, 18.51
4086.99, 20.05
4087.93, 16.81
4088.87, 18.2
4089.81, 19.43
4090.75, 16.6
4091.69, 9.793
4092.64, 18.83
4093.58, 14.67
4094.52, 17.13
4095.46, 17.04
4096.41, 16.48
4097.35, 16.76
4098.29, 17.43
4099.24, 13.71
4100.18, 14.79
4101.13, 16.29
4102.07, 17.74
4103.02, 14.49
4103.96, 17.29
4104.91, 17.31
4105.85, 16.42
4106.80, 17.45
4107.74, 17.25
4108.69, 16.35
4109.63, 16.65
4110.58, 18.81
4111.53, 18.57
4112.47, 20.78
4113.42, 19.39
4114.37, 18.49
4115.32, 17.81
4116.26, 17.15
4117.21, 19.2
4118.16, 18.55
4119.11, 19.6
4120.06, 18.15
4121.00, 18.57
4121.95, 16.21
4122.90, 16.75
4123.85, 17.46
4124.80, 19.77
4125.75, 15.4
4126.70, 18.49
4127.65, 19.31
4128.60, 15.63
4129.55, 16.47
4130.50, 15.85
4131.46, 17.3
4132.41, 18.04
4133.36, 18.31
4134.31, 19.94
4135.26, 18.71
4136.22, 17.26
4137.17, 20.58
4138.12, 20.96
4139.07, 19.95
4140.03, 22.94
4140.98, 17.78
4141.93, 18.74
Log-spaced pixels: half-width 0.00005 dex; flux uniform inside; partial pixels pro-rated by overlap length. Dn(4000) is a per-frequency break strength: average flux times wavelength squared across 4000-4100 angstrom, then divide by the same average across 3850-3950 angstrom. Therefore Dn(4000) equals 1.43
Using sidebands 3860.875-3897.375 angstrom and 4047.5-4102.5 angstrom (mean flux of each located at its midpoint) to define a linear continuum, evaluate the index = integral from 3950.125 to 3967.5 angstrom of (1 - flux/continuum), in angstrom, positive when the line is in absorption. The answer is 3.2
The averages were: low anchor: 13.9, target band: 12.8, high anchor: 18.3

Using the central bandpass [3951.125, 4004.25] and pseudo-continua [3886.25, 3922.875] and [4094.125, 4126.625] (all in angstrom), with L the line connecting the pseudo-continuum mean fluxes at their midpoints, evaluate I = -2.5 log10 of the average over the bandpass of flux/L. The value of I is 0.082 mag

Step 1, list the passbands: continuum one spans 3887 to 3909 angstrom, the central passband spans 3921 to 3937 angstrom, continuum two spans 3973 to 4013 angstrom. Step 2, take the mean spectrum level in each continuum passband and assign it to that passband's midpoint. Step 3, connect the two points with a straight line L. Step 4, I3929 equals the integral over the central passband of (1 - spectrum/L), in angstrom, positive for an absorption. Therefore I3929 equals 3.3 angstrom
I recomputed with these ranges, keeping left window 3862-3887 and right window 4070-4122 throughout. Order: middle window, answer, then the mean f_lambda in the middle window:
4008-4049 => -0.15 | 19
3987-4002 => -0.13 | 18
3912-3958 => 0.09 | 13.8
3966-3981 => 0.38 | 11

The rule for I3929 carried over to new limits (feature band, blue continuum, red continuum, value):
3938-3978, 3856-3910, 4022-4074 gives 9.4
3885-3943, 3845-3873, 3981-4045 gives 8.5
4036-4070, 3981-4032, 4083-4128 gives -2.9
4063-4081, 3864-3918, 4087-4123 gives -1.9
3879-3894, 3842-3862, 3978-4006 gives 2.7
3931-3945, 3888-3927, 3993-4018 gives 4.2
